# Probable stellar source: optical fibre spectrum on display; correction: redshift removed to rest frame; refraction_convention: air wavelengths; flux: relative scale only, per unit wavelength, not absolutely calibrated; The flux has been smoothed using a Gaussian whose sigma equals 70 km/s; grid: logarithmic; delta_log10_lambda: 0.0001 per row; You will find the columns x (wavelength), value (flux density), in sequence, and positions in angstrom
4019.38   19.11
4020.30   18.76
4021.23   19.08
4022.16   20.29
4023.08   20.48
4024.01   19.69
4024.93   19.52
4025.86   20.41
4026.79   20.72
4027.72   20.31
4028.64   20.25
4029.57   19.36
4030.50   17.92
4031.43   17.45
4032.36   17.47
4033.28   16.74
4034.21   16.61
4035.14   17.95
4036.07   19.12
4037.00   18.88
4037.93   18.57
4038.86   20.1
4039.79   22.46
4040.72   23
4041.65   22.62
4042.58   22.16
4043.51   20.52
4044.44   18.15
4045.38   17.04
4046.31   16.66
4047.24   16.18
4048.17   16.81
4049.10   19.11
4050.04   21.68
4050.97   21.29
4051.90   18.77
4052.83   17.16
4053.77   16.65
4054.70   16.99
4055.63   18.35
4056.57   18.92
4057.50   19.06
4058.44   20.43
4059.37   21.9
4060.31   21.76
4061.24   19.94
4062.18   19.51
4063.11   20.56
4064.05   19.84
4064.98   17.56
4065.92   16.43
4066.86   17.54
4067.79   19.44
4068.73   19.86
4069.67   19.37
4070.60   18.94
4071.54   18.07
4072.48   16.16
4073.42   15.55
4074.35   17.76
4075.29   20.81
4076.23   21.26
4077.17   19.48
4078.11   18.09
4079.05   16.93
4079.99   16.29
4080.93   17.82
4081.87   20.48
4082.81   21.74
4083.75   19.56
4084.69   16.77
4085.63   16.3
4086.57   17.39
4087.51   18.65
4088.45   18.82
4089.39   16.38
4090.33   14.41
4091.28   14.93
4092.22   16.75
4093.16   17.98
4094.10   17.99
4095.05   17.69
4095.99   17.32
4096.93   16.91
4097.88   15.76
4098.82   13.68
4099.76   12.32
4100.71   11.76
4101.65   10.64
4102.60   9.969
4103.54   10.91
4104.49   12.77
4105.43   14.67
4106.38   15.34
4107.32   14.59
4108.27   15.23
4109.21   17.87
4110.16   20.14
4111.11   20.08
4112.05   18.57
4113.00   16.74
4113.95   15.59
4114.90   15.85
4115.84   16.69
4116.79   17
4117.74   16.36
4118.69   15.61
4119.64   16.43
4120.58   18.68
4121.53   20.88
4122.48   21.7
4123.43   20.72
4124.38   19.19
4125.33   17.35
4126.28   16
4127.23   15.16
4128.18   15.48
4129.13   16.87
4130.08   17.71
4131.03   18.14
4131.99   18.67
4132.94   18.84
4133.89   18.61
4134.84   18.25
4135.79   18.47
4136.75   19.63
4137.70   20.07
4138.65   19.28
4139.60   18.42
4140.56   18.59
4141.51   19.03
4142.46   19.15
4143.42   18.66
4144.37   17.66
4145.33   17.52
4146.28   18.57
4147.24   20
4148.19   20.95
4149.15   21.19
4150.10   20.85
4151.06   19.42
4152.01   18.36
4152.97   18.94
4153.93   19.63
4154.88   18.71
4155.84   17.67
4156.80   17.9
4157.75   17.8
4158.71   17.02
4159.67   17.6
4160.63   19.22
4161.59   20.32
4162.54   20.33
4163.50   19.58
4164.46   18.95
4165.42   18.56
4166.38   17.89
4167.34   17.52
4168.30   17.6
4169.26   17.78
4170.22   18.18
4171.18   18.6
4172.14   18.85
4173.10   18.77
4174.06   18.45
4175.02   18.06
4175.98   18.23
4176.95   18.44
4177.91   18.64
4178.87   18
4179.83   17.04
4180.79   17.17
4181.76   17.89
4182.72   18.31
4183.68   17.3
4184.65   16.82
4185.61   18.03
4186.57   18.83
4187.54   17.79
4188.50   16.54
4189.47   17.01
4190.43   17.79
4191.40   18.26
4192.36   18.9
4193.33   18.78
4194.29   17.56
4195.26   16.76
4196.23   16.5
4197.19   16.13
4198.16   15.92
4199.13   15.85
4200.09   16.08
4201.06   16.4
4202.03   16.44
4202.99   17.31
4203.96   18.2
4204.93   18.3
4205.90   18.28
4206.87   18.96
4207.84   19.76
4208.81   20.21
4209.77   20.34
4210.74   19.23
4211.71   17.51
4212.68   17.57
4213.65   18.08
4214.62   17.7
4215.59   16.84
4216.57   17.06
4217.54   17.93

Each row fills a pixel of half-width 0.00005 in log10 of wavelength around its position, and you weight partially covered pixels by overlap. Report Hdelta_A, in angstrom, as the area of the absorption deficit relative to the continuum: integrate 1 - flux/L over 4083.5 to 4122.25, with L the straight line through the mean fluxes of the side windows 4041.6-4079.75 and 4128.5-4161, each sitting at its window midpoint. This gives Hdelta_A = 5.42 angstrom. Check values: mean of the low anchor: 18.9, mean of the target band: 16.2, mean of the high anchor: 18.7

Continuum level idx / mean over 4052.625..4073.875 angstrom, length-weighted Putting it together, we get 18.7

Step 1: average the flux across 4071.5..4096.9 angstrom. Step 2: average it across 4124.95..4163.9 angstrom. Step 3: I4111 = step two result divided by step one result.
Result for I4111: 1.04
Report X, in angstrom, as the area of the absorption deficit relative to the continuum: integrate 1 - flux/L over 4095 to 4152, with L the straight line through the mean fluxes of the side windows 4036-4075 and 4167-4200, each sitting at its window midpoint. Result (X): 3.2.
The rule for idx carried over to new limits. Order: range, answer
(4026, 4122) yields 17.8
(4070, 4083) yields 18.5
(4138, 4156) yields 19.1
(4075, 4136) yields 17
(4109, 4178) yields 18.4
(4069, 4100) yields 17.6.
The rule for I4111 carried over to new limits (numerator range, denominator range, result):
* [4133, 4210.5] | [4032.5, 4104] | 1.02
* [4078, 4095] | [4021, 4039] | 0.93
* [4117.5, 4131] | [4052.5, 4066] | 0.93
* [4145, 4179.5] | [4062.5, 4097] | 1.04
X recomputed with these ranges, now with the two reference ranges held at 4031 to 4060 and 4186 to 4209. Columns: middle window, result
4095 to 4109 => 3.45 angstrom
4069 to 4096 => 1.04 angstrom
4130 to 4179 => -2.05 angstrom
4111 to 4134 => 0.77 angstrom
